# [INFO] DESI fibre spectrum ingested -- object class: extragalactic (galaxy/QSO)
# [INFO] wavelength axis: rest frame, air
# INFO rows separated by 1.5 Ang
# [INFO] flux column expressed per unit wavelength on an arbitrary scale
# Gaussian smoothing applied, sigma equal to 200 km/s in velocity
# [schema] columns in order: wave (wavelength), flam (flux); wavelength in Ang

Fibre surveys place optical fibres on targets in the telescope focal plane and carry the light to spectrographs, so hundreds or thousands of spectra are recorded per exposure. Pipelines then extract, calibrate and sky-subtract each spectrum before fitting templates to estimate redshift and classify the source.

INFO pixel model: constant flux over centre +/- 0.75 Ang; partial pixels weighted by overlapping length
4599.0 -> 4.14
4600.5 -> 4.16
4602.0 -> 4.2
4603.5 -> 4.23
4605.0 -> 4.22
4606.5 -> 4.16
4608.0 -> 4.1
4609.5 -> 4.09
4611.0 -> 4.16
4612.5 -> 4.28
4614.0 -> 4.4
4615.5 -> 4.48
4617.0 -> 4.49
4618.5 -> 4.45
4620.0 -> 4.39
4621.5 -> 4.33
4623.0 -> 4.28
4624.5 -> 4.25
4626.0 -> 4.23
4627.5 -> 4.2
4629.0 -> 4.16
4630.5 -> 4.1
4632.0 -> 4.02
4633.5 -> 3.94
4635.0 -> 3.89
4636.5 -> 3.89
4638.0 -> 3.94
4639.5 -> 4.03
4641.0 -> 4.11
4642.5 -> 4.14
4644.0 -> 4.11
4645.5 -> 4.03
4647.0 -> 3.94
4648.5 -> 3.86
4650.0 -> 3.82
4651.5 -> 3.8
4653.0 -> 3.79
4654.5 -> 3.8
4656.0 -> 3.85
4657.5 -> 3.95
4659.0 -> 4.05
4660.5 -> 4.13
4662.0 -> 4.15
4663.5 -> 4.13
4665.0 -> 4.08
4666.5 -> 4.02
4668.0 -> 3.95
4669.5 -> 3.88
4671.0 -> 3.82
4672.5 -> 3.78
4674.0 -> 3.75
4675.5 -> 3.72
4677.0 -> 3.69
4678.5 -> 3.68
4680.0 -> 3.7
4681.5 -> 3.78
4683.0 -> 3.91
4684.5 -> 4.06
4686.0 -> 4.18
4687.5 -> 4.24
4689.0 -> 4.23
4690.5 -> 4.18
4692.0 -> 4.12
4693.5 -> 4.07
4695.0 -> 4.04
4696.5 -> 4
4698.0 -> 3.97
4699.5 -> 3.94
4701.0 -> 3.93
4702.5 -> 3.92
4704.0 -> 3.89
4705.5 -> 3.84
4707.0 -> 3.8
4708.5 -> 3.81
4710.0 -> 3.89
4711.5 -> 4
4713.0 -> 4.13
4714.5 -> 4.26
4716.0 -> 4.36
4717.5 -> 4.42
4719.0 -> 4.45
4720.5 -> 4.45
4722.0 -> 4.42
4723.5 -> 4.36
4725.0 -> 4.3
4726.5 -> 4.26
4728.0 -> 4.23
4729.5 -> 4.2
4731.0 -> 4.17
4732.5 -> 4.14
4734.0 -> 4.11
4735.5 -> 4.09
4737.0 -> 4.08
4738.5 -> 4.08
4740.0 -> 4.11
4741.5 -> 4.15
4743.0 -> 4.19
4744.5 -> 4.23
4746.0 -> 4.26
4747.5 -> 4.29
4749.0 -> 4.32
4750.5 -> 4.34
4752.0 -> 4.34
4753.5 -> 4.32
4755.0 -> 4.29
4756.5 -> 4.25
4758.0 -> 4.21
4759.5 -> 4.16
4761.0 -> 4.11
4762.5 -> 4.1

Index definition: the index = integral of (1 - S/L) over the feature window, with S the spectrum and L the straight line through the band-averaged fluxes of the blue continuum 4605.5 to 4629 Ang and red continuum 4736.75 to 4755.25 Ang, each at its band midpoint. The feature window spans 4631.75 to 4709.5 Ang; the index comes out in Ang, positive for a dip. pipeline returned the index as 5.71 Ang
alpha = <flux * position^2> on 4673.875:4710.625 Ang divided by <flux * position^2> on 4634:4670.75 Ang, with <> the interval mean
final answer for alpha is 1.01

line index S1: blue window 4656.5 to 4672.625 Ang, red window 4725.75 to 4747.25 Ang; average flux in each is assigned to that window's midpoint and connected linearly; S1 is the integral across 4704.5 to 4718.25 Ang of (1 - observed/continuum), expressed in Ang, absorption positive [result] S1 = 0.2 Ang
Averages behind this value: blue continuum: 4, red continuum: 4.17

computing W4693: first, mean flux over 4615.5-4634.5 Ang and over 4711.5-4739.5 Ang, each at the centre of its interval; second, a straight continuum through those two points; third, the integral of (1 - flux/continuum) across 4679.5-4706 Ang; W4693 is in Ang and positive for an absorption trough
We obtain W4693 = 1.5 Ang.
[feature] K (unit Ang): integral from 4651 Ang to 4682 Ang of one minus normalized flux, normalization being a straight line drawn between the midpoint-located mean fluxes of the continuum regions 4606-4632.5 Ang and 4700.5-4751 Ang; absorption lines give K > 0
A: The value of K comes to 2.44 Ang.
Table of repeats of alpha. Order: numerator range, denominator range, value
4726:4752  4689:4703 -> 1.06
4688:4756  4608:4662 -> 1.05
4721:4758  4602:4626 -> 1.04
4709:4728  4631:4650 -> 1.11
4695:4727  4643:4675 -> 1.07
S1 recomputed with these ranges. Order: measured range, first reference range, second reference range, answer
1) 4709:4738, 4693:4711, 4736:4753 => -1.1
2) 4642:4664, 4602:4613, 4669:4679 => -0.4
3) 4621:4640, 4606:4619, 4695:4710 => 0.5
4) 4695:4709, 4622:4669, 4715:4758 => 0.9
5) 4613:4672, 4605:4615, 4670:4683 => -1.3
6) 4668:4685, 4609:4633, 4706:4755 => 1.7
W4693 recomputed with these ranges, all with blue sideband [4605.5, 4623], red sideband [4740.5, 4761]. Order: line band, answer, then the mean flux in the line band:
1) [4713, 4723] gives -0.3 Ang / 4.37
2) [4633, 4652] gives 1.4 Ang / 3.96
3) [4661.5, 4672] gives 0.7 Ang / 4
